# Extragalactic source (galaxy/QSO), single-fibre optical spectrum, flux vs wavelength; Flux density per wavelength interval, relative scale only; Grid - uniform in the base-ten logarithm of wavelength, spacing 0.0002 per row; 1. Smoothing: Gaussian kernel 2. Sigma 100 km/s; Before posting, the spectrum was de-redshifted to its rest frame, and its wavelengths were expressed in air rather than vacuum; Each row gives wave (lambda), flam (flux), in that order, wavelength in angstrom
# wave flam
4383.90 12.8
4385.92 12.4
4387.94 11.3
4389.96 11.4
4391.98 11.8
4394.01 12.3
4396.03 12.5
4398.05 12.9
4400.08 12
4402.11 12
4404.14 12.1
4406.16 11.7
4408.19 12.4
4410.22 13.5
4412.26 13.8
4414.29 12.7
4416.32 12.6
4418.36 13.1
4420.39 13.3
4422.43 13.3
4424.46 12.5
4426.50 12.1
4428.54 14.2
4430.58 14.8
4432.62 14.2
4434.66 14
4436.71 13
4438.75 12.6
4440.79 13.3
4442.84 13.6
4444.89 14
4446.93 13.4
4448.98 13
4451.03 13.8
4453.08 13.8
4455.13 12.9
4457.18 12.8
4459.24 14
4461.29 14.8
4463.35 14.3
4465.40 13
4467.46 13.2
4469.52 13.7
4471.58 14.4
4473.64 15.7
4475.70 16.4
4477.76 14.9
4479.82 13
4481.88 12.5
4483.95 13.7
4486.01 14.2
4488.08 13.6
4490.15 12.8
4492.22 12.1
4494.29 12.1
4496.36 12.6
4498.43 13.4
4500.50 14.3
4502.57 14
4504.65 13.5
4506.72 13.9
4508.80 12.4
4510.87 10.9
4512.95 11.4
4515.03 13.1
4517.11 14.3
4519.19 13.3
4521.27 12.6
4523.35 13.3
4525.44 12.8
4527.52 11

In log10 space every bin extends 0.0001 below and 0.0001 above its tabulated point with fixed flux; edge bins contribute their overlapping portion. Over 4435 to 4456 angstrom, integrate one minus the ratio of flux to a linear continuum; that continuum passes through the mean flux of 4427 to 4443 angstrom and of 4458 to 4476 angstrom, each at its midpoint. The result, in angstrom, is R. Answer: 0.8 angstrom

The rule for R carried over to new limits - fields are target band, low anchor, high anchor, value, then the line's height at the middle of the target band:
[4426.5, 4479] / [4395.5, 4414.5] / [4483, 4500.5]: -4.1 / 12.9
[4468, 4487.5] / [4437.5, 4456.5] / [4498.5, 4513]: -1.5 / 13.2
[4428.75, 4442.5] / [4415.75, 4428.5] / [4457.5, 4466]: -0.4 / 13.3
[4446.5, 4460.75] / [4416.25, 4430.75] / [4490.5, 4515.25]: -0.4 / 13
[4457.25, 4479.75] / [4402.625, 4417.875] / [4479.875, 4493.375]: -2.2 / 13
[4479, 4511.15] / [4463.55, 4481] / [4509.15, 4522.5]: 0.7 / 13.4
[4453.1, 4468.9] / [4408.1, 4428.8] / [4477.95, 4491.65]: -0.4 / 13.2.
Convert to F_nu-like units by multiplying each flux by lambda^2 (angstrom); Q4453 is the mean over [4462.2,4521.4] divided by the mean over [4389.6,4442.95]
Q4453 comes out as 1.1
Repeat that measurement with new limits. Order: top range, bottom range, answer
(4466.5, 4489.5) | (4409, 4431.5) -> 1.09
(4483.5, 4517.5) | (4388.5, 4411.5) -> 1.12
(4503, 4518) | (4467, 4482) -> 0.91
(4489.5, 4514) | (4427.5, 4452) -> 0.96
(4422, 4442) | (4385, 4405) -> 1.13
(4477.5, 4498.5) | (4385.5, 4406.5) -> 1.13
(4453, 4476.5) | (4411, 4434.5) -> 1.07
